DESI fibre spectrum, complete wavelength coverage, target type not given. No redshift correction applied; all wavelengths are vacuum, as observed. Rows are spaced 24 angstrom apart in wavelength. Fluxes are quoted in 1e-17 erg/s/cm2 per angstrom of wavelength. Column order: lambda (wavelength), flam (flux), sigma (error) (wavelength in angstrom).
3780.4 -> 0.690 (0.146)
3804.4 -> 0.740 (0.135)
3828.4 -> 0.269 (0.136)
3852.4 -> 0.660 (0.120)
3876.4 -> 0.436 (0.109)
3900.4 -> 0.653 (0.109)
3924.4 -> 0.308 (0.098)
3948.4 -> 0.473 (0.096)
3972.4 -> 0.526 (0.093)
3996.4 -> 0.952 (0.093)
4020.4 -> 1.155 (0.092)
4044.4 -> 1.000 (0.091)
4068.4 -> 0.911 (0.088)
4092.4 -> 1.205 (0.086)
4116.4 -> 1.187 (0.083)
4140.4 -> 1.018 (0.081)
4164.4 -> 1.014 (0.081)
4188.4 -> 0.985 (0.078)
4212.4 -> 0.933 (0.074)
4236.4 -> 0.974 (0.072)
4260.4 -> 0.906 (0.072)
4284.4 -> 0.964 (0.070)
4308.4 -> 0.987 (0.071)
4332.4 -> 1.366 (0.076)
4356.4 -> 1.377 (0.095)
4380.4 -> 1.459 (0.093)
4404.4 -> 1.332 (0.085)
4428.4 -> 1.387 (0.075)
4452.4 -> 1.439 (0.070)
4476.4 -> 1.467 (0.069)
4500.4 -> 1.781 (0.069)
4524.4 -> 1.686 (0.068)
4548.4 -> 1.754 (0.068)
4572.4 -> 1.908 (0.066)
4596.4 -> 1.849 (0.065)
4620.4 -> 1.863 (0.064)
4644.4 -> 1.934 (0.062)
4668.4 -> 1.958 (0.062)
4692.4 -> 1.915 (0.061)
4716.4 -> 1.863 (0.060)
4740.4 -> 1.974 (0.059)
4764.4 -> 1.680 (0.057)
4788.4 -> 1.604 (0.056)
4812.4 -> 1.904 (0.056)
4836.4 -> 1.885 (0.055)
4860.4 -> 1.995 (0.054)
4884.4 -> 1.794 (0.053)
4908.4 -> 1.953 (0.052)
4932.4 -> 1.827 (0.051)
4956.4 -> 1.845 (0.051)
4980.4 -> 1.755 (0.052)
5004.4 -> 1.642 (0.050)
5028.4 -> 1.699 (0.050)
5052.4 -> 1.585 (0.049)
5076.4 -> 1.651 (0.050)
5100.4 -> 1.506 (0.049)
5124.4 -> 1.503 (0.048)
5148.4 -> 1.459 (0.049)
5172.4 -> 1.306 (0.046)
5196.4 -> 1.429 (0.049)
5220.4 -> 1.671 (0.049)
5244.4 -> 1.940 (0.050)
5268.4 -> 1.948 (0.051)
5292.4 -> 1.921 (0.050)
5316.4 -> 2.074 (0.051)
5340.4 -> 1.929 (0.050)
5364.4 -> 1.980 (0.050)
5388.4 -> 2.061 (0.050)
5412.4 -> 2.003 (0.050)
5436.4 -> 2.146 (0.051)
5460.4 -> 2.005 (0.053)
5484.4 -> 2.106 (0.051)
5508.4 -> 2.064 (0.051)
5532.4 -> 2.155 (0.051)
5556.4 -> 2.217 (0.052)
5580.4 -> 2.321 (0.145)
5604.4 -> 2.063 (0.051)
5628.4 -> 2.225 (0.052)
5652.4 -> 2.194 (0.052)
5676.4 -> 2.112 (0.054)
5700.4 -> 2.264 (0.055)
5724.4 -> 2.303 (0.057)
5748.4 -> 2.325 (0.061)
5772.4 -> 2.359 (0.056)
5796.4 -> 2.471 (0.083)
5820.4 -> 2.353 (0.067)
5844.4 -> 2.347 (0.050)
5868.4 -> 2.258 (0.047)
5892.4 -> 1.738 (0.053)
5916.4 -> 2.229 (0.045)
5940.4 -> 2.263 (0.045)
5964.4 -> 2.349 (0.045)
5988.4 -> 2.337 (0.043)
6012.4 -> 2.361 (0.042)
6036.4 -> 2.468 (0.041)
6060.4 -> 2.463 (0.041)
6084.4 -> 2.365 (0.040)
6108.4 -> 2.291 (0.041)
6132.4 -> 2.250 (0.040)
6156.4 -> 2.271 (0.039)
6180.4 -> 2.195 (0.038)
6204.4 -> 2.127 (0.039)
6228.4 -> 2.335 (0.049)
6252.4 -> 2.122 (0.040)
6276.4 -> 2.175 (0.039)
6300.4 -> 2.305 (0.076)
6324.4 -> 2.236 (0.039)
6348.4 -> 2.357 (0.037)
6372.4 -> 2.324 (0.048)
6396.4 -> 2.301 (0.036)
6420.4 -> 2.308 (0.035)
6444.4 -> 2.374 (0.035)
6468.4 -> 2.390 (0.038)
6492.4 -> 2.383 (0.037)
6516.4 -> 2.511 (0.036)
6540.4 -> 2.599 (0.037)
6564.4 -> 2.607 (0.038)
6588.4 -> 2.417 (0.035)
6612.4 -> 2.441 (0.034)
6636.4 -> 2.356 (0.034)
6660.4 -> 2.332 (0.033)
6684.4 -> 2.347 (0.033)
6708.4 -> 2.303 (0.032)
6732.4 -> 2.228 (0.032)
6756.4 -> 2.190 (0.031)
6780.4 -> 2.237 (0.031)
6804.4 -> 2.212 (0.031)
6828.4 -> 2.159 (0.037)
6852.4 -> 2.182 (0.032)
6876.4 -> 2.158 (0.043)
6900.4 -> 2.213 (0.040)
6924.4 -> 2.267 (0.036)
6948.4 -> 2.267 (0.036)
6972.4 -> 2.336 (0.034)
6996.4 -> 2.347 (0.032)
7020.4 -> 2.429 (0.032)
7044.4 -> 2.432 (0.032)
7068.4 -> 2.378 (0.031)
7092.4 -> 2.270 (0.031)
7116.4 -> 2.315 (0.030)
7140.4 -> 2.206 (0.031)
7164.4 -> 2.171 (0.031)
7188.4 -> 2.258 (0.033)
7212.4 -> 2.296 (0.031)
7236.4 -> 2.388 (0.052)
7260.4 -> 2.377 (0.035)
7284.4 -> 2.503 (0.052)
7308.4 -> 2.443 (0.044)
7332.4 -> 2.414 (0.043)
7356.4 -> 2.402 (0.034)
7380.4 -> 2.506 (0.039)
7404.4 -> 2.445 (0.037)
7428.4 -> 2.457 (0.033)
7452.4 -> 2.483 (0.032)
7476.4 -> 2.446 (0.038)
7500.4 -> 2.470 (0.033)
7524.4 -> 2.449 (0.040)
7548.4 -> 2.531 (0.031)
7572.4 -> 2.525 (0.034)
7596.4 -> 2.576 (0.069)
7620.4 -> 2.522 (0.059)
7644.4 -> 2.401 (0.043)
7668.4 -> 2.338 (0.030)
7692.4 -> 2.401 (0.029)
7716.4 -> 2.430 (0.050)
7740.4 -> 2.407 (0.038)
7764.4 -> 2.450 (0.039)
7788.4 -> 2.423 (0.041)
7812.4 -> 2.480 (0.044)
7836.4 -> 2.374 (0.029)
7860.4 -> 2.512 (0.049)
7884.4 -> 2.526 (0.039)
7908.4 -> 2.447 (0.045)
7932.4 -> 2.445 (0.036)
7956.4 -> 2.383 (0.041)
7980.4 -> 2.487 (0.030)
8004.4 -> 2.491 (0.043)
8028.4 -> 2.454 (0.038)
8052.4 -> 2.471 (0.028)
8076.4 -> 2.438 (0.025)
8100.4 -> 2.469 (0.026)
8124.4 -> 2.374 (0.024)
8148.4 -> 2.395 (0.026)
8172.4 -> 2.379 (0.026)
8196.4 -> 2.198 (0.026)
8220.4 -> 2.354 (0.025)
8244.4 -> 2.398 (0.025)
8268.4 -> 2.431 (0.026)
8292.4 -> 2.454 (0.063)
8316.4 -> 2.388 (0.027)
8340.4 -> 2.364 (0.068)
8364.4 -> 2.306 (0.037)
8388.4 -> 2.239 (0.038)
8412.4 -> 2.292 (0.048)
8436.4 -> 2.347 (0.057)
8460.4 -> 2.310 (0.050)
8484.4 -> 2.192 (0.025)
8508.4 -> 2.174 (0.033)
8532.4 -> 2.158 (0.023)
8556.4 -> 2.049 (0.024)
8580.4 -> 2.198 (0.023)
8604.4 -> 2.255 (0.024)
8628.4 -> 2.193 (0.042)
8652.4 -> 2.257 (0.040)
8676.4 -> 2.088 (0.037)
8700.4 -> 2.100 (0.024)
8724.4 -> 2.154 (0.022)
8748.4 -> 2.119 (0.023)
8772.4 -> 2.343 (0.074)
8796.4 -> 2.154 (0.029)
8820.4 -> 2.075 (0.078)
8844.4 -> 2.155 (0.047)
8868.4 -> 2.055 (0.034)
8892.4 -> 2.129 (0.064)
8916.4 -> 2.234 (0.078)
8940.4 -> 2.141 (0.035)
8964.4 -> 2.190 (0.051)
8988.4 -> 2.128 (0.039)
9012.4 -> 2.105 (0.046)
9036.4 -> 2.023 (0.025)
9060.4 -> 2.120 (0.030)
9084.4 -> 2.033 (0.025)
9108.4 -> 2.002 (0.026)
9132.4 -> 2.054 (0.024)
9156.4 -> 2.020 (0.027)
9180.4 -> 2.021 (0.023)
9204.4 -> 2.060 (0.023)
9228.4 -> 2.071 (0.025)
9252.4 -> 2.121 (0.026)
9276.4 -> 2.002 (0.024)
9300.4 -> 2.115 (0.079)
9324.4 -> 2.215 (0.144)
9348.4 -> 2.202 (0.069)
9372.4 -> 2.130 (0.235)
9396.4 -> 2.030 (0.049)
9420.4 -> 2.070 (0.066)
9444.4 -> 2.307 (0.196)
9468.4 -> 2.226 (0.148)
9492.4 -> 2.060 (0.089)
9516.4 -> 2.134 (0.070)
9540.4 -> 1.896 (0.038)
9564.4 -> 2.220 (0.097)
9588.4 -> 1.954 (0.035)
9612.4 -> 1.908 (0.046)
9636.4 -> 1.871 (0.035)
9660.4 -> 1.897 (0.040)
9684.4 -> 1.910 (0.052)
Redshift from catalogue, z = 0.00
